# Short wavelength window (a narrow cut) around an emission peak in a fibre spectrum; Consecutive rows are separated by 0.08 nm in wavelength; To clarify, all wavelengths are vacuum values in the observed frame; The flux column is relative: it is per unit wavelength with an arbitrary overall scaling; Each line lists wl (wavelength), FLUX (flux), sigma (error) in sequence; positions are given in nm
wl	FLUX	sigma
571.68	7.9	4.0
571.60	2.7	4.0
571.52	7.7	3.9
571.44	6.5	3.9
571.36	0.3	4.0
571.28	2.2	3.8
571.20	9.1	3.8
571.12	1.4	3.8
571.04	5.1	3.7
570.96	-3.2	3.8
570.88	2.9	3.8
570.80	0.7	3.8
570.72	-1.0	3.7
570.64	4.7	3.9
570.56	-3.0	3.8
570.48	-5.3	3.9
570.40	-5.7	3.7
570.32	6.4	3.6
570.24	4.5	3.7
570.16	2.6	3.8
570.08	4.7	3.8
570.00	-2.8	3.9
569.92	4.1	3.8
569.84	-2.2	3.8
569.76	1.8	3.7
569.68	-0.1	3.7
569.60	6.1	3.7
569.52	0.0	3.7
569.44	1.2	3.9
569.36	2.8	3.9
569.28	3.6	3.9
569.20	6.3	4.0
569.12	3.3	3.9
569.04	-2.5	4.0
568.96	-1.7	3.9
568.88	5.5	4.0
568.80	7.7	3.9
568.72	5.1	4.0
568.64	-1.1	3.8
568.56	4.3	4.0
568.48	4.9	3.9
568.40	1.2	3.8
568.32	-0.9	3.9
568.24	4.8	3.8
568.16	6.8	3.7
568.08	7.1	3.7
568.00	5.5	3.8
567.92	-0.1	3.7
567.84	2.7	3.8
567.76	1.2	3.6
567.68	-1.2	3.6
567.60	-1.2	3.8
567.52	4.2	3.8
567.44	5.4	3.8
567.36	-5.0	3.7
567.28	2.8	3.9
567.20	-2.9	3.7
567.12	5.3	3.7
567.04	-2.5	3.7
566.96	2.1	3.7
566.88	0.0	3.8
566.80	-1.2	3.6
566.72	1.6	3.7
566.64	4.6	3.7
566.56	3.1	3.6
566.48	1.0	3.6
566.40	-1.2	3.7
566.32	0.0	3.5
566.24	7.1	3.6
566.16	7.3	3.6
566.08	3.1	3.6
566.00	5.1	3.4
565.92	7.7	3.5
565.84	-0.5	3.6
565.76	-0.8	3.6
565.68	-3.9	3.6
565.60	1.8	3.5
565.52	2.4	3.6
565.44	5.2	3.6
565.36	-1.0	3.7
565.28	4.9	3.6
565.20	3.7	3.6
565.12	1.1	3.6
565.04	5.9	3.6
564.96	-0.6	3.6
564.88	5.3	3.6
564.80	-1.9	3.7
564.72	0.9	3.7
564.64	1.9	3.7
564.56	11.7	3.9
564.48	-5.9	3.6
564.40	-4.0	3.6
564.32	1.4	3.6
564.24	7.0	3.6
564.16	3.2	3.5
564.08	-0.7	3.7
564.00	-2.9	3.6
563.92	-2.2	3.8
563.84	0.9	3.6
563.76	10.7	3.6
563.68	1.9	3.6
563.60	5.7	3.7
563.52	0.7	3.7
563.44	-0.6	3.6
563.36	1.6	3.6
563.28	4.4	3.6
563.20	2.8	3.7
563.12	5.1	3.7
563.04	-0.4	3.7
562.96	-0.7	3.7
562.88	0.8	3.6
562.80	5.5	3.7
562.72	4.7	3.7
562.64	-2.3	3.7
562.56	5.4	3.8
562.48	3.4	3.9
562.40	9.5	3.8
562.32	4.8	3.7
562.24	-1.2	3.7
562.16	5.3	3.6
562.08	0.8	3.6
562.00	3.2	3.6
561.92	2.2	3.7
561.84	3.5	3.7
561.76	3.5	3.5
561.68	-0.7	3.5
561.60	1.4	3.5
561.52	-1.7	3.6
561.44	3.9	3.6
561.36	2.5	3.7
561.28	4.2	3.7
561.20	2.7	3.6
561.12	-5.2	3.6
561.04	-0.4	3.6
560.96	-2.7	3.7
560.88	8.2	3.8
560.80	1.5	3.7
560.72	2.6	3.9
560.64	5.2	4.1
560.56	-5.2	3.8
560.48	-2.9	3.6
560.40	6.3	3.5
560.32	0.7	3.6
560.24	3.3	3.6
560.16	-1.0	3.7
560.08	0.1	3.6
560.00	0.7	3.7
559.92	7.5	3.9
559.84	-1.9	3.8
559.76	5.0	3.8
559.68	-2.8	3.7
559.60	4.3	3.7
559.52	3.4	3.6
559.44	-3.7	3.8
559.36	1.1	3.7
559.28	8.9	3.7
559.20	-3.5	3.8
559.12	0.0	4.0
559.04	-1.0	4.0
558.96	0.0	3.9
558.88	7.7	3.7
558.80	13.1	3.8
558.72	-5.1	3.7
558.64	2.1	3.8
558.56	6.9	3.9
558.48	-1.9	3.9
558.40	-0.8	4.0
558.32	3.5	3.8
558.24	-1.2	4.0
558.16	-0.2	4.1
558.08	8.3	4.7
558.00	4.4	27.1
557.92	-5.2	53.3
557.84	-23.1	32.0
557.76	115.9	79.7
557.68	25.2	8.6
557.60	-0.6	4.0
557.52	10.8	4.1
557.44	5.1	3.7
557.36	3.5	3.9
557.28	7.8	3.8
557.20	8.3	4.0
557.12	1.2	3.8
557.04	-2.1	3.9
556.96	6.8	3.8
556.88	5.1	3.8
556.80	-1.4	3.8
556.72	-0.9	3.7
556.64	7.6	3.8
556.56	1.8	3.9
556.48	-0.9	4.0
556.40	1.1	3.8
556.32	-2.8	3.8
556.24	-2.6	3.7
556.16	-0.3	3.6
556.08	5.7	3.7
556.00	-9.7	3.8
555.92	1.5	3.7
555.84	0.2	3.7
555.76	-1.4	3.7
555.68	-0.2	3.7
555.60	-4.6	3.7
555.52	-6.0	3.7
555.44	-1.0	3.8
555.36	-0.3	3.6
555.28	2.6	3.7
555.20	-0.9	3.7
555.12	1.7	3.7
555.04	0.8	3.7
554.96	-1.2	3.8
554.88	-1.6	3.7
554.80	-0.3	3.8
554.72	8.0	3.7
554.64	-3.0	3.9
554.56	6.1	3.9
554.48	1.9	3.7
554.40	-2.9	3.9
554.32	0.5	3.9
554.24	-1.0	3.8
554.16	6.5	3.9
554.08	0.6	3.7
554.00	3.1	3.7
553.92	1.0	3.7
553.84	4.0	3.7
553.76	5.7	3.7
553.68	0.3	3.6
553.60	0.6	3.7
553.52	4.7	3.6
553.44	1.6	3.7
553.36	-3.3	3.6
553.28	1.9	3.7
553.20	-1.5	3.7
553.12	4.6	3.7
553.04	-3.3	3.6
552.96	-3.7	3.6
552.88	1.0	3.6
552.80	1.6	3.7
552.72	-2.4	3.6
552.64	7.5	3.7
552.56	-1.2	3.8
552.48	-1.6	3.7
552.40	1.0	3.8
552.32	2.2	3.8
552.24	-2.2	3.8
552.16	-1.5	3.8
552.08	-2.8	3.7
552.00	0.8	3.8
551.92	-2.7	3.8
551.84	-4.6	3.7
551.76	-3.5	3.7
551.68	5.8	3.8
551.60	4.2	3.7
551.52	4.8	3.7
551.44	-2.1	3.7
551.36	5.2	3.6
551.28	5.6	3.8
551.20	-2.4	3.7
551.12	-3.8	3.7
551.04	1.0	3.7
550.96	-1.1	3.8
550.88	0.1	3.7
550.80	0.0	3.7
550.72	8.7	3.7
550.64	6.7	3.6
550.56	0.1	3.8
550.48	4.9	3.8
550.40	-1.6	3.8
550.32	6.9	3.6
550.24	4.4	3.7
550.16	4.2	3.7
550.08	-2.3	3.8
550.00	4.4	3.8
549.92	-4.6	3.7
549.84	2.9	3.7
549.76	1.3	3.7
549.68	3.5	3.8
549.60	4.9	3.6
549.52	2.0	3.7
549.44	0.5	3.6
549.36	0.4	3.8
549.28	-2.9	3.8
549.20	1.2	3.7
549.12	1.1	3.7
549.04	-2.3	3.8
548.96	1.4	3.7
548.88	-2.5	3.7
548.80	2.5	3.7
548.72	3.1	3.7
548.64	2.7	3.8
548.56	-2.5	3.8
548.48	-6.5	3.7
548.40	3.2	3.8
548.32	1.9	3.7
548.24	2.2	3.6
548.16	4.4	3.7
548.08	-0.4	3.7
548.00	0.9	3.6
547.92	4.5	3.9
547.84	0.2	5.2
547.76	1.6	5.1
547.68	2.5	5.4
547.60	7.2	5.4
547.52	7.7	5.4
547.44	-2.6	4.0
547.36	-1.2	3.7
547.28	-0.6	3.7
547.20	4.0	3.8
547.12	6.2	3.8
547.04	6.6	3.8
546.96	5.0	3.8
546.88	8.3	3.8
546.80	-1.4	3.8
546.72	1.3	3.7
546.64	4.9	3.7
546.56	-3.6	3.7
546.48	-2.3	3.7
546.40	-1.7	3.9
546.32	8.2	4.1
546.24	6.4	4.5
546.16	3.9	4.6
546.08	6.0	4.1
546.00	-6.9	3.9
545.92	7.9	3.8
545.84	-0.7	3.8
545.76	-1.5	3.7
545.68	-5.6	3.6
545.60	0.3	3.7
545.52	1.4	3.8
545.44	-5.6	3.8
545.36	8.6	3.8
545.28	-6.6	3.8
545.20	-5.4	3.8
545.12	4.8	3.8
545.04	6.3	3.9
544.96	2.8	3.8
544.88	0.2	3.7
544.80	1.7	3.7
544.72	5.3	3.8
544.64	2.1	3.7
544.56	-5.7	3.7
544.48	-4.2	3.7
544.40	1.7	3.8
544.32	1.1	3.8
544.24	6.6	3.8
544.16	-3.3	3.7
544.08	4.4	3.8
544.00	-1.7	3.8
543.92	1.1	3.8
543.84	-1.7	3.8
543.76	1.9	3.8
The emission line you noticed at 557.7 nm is Mg II 2798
